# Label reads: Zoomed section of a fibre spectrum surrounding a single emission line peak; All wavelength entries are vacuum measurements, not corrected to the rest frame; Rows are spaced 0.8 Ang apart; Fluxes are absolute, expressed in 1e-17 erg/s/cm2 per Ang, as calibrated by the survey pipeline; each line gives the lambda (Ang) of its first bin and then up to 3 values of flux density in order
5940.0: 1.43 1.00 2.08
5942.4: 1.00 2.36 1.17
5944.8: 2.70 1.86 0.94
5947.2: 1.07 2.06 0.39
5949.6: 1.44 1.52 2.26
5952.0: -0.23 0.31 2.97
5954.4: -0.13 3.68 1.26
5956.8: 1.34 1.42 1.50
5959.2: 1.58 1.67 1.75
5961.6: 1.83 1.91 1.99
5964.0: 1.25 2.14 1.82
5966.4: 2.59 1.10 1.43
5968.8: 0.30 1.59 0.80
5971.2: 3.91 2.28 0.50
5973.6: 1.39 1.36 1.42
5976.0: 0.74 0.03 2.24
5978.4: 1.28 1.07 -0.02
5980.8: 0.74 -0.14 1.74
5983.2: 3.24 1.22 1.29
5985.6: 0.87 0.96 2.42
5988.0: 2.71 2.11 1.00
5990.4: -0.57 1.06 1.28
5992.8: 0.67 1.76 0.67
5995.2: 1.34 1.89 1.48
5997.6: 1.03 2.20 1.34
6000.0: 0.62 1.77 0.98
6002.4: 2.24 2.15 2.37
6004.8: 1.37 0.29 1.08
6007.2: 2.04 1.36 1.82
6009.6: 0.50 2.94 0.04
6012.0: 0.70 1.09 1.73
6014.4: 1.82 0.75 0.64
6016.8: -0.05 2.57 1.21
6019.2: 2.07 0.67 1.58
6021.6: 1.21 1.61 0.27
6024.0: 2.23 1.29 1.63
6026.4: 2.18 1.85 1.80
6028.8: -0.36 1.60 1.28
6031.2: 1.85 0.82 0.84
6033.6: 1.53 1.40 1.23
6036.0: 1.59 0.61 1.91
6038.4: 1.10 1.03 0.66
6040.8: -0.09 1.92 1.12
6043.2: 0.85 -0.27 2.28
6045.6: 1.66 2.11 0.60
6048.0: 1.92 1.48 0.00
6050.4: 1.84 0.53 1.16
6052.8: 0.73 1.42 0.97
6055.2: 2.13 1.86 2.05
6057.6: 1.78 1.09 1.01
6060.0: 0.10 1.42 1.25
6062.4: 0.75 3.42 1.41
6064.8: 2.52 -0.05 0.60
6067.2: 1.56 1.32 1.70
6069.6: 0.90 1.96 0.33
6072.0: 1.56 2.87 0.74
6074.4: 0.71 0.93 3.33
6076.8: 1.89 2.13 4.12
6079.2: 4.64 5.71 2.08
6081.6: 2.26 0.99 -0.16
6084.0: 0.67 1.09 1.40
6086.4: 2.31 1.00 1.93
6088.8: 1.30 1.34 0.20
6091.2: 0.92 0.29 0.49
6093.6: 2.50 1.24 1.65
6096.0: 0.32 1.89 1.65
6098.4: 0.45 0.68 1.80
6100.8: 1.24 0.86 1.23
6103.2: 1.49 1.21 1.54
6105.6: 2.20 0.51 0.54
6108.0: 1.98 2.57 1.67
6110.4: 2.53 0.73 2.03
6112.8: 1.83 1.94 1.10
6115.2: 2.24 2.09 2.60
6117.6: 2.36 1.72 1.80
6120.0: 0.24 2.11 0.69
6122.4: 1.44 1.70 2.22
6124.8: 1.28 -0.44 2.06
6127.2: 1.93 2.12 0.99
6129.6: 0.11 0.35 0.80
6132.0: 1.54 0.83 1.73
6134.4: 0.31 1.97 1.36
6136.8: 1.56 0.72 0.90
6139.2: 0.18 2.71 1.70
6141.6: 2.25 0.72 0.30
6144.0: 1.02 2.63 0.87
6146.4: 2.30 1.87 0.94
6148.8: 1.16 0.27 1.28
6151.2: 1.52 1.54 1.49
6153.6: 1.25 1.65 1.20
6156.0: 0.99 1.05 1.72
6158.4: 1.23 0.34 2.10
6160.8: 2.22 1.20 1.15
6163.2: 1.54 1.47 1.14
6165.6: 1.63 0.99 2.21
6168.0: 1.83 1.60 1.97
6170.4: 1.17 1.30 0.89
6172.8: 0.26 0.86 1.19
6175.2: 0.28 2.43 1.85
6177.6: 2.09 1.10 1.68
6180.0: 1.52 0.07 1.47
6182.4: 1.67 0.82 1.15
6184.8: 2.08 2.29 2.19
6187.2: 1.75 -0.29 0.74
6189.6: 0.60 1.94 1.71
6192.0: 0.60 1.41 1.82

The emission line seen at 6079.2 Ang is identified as Hgamma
